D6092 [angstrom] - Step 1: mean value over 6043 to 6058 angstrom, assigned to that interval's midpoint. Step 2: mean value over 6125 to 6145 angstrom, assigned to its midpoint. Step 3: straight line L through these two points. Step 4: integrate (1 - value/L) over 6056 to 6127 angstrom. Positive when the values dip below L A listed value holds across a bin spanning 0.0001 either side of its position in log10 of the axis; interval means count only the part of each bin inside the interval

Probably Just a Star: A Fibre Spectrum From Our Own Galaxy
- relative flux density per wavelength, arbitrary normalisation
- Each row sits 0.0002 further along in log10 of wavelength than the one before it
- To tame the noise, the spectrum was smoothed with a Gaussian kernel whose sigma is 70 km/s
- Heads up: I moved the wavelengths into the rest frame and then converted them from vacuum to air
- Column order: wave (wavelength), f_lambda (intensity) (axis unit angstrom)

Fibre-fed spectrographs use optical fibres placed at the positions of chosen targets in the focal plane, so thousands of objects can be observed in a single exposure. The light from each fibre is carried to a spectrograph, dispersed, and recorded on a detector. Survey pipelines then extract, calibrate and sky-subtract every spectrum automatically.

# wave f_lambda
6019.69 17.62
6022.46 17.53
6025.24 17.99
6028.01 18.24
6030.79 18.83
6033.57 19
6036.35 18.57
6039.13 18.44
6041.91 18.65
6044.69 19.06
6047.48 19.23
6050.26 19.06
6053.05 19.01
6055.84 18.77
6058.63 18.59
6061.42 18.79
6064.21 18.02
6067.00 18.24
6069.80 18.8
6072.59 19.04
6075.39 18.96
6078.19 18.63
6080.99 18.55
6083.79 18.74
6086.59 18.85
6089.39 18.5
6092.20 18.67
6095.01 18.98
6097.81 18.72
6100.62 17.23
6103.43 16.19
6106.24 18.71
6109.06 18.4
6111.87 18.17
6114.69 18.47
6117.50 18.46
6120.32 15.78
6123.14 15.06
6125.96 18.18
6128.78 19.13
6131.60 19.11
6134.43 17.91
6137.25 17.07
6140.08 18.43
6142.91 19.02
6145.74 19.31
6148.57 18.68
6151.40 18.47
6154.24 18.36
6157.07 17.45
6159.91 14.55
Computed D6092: 2.0 angstrom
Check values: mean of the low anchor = 19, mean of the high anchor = 18.4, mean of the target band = 18.2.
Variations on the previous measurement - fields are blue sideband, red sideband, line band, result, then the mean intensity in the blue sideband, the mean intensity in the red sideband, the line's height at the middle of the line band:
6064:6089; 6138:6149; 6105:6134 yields 1.2 angstrom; 18.7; 18.8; 18.7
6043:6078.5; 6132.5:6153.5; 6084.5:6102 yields 0.1 angstrom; 18.8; 18.4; 18.6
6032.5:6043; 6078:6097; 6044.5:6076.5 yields -0.2 angstrom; 18.7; 18.7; 18.7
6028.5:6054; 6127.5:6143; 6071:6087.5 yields -0.1 angstrom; 18.8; 18.4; 18.7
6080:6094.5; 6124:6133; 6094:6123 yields 1.3 angstrom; 18.7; 18.6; 18.6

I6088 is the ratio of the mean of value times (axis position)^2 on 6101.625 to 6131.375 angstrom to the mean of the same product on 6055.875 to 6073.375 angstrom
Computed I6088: 1.0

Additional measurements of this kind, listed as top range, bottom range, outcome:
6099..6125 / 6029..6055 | 0.94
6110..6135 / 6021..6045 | 0.99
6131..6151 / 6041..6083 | 1.01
